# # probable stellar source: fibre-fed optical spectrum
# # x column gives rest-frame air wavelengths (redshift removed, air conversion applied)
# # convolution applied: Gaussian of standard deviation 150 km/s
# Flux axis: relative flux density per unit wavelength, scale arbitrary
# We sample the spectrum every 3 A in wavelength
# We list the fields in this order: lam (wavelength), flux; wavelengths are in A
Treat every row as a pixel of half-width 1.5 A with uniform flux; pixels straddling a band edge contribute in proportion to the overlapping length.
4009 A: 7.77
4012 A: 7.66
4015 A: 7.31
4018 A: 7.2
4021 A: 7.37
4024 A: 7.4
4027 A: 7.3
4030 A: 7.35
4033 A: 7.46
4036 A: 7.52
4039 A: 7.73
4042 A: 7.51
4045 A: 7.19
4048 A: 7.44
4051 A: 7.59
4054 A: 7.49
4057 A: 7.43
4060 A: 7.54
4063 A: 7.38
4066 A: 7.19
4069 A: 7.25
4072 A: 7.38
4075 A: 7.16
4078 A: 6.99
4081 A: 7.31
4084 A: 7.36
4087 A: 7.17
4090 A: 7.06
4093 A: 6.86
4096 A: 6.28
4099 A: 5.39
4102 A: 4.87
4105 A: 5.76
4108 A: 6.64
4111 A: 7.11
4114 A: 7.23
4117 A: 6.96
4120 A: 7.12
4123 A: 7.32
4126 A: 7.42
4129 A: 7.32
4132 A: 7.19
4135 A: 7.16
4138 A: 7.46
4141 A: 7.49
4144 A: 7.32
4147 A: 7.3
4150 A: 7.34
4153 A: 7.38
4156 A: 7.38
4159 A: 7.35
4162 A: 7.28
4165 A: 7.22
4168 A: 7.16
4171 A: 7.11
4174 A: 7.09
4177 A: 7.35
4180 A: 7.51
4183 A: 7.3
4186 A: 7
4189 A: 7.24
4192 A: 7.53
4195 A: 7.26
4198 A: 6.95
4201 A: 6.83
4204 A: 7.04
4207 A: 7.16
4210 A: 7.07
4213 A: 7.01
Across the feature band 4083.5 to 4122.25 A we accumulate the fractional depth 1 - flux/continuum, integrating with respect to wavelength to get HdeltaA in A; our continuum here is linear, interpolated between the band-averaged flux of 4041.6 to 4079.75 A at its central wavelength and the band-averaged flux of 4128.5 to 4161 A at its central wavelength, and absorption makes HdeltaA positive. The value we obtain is 3.9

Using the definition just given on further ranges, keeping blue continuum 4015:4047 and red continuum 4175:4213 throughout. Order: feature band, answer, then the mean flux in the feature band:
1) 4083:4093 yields 0.25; 7.14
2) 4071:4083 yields 0.21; 7.21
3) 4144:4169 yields -0.26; 7.31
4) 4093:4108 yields 3.07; 5.81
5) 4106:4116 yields 0.49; 6.93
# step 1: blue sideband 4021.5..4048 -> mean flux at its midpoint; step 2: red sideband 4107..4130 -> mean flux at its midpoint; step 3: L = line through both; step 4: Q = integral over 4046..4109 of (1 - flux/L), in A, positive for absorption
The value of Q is 3.1 A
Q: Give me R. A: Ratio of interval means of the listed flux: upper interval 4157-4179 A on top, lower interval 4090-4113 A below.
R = 1.16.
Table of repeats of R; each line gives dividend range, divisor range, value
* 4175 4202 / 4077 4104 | 1.10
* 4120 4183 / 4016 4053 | 0.98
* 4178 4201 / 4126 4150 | 0.99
